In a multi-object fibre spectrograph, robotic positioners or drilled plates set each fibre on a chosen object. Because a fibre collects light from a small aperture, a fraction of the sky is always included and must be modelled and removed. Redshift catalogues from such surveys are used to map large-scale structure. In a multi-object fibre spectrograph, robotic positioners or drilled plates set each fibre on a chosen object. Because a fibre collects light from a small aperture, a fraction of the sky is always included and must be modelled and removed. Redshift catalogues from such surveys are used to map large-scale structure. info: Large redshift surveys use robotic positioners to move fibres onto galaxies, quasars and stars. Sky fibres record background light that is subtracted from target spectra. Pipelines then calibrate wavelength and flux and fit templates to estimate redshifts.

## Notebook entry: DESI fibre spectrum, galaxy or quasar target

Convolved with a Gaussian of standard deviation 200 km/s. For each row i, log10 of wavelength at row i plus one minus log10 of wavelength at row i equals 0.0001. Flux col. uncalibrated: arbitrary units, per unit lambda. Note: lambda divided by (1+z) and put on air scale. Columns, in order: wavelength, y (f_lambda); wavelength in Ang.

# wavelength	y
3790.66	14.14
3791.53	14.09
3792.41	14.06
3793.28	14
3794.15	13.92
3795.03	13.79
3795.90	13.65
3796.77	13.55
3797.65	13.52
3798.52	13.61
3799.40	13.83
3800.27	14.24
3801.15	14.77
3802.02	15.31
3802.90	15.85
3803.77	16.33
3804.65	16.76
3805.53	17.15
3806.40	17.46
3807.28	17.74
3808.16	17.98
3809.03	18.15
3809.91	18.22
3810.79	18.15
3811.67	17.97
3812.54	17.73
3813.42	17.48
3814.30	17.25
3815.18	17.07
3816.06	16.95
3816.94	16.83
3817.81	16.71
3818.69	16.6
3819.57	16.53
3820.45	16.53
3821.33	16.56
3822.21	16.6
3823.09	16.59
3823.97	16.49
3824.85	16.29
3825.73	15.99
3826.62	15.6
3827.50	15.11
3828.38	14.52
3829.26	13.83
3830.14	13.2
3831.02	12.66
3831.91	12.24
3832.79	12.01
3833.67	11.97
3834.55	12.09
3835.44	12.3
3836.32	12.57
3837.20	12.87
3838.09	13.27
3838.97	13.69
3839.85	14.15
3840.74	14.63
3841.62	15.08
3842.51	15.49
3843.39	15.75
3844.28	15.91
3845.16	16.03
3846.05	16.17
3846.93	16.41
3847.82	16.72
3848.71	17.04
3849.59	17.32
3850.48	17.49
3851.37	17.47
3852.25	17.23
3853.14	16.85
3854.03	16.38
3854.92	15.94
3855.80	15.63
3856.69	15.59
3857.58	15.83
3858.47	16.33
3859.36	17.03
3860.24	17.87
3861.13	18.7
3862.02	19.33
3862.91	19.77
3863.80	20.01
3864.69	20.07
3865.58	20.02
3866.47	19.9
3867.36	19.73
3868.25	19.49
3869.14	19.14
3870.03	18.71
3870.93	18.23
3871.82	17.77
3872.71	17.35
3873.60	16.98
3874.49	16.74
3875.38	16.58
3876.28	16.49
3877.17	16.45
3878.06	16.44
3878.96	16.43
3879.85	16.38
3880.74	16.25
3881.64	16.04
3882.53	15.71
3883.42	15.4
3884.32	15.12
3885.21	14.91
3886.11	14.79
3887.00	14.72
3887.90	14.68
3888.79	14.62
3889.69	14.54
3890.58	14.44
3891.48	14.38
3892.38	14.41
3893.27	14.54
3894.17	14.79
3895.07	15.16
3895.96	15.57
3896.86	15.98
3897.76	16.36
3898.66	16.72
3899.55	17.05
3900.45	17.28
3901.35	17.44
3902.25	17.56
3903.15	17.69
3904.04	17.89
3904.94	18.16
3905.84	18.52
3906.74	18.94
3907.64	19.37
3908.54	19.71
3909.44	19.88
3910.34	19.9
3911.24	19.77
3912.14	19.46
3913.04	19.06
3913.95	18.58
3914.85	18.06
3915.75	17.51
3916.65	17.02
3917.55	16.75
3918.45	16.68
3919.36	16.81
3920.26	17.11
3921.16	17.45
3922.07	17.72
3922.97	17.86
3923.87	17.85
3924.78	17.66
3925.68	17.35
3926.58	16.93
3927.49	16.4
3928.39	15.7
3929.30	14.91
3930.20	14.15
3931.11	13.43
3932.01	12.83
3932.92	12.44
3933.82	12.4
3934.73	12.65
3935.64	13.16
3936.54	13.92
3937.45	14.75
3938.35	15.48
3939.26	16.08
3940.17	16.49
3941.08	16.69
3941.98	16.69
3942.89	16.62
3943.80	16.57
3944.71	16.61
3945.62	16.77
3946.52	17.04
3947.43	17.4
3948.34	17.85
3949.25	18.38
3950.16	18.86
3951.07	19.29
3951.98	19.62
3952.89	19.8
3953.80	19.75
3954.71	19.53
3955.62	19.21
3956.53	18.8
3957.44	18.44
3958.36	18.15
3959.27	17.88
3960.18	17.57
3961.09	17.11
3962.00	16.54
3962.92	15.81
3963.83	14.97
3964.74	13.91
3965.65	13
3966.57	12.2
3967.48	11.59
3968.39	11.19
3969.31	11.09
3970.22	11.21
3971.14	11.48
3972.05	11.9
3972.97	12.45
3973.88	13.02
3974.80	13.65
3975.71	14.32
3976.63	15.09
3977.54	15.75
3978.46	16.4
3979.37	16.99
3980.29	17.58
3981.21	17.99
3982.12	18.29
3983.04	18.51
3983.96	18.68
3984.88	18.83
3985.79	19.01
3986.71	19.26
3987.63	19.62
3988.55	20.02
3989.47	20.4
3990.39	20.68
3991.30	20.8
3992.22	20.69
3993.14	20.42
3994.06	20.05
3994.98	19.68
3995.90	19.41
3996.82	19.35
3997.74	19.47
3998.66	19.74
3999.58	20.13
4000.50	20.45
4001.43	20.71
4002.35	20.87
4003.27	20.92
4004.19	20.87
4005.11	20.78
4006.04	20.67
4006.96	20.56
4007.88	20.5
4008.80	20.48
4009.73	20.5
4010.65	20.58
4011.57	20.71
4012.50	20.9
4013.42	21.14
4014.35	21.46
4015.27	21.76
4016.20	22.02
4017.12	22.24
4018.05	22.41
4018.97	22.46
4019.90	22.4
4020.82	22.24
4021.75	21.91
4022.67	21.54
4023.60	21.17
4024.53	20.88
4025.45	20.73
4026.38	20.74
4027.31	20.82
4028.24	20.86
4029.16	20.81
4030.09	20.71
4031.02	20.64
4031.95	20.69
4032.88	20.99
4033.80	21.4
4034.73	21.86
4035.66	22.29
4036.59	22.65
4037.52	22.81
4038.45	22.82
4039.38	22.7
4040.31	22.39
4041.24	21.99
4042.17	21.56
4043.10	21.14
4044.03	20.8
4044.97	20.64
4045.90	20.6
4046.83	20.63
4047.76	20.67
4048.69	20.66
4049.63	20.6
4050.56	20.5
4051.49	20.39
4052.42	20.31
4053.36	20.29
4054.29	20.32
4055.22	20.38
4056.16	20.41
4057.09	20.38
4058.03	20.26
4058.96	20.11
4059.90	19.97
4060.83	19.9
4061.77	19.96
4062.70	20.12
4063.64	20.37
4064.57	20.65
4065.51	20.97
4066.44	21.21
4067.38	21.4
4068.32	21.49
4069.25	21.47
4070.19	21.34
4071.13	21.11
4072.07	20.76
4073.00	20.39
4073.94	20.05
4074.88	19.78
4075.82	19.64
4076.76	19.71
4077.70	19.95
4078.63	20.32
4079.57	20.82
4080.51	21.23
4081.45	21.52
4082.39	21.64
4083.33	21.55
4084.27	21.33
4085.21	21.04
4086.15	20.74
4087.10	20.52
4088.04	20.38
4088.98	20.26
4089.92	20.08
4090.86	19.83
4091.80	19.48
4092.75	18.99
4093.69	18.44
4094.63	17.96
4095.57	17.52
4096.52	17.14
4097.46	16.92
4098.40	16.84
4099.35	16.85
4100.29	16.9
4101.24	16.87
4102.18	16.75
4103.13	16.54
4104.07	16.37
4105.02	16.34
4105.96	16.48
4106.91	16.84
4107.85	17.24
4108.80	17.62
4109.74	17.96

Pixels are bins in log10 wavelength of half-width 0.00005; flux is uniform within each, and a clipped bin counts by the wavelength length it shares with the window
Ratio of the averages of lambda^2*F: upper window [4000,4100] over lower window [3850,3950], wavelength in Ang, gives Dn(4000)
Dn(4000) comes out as 1.33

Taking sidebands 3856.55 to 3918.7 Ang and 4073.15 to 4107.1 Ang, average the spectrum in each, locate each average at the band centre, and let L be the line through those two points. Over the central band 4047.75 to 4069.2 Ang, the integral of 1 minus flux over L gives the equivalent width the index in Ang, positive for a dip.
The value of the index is -2.03 Ang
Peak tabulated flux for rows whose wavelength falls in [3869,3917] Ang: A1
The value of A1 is 19.9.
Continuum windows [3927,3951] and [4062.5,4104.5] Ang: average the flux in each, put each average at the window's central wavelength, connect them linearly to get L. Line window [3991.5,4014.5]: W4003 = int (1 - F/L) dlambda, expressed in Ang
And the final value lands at -4.0 Ang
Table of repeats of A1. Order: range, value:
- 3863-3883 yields 20.07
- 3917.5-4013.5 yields 21.14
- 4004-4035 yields 22.46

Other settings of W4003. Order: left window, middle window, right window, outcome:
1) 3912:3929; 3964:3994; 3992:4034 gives 5.32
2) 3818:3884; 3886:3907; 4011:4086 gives 1.52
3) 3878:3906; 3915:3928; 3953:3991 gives -0.94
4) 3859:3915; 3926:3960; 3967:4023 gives 2.88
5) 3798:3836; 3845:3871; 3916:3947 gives -3.26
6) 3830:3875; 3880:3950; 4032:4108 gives 3.93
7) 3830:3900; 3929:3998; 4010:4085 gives 8.08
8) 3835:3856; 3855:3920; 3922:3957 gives -4.87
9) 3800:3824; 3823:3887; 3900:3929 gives 4.39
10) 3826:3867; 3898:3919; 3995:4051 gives -0.63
